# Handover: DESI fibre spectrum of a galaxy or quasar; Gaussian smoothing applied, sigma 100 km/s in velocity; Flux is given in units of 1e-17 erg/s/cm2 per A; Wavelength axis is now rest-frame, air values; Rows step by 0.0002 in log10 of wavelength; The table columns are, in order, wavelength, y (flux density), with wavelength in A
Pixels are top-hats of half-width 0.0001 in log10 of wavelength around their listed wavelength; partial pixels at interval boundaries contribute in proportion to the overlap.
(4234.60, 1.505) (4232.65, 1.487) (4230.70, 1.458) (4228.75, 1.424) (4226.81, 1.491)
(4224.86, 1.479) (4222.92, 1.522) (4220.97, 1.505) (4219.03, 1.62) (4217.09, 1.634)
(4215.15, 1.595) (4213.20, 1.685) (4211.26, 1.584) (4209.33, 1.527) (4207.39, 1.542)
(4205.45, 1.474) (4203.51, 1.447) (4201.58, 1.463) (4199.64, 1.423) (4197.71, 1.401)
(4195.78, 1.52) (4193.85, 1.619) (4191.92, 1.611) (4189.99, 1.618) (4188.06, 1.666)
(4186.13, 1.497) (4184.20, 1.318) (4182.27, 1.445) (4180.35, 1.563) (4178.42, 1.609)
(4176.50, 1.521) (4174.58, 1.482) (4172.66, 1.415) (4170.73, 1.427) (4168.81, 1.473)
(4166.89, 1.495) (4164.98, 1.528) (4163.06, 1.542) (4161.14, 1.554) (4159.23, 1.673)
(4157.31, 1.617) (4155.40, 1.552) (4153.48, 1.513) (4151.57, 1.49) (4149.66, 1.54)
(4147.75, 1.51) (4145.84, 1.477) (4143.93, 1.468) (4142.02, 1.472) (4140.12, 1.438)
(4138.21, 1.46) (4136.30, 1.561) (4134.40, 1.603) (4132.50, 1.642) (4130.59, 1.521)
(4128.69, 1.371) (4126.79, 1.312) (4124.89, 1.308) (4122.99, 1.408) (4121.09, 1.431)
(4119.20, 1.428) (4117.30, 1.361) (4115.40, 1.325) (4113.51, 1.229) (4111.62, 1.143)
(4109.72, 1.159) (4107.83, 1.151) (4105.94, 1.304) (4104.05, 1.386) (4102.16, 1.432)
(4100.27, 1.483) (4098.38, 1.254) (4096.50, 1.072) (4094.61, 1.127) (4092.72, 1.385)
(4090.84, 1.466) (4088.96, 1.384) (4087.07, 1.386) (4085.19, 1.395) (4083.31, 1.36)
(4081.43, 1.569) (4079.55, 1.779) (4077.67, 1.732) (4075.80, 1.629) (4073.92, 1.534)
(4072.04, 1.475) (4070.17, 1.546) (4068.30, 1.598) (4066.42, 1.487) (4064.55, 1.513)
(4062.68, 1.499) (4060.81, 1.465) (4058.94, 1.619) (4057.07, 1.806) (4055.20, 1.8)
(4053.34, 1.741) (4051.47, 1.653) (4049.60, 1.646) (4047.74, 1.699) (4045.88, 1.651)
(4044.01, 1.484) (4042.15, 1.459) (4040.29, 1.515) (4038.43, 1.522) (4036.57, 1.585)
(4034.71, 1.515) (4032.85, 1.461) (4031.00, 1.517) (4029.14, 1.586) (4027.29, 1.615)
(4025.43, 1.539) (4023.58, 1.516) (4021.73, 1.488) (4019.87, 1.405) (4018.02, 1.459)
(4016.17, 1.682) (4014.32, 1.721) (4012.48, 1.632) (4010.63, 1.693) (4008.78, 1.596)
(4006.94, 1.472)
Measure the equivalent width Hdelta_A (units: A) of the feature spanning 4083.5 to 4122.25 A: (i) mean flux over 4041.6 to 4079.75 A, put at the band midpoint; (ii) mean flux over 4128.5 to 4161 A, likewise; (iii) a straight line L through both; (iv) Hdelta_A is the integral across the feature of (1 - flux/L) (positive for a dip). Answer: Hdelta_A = 6.2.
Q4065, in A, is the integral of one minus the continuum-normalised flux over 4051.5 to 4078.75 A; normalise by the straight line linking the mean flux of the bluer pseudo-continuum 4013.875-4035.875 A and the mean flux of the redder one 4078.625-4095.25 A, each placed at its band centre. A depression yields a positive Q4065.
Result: -2.5 A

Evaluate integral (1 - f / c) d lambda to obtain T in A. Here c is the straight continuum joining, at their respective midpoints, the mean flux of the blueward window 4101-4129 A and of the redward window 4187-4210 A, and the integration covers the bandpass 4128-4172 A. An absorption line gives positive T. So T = -3.6 A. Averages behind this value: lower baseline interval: 1.32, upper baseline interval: 1.53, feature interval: 1.52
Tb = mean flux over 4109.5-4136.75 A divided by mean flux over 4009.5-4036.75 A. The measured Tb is 0.89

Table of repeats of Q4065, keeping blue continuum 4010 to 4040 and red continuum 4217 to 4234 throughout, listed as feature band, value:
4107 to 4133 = 3.3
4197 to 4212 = 0.3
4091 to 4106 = 2.2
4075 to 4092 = 0.2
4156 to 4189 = 0.0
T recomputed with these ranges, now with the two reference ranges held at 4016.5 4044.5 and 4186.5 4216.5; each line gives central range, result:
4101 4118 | 2.8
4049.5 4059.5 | -1.3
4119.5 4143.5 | 1.1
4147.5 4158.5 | 0.0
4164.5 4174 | 0.5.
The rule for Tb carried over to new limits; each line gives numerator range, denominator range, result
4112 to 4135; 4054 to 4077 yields 0.88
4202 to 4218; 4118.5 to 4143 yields 1.07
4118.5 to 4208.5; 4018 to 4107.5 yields 0.99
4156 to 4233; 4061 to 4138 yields 1.07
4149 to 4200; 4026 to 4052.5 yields 0.97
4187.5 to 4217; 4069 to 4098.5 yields 1.07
